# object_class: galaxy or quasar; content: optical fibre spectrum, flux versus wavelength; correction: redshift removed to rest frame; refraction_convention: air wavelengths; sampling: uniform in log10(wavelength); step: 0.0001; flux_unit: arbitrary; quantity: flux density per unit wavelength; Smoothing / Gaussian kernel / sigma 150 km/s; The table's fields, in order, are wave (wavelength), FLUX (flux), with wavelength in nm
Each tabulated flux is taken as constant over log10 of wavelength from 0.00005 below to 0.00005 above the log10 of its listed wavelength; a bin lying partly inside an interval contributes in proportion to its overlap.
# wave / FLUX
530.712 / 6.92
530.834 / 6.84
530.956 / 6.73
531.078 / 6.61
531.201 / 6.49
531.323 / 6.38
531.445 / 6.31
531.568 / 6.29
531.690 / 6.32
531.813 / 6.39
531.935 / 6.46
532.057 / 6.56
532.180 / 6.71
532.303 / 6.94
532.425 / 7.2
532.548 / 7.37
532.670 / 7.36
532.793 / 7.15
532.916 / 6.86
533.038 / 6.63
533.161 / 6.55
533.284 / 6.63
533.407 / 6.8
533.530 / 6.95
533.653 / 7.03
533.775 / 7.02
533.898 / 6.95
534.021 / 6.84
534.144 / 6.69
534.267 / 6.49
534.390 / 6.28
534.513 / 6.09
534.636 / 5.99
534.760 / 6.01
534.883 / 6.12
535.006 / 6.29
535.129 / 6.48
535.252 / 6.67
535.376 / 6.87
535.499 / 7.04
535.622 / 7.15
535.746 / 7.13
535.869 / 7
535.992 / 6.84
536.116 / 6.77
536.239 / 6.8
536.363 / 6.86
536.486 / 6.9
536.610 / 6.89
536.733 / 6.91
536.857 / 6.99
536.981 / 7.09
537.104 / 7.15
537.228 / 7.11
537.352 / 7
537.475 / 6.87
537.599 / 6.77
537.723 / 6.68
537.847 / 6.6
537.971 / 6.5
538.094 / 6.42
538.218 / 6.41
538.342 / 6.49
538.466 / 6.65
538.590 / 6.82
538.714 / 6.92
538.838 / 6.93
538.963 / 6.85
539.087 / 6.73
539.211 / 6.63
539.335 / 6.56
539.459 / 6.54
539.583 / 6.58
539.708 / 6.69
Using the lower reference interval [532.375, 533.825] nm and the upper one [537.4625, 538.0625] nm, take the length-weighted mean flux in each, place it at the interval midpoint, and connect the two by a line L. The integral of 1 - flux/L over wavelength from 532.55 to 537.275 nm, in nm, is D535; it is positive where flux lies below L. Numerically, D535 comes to 0.04 nm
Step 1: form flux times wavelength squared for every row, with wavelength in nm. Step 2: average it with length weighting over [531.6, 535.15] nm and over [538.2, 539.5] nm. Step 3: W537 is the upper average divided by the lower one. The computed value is 1.03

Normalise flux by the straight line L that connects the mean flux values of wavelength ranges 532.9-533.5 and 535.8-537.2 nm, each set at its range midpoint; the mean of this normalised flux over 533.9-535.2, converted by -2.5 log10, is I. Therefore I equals 0.07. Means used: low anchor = 6.69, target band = 6.36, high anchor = 6.93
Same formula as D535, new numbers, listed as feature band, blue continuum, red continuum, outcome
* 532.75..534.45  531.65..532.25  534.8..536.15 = -0.04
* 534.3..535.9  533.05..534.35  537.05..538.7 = 0.05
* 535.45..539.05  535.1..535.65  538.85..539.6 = -0.04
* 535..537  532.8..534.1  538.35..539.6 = -0.03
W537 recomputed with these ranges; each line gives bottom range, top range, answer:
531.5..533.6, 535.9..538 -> 1.03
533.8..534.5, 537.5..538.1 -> 1.01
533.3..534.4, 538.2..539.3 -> 1.01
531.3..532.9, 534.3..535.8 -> 0.98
